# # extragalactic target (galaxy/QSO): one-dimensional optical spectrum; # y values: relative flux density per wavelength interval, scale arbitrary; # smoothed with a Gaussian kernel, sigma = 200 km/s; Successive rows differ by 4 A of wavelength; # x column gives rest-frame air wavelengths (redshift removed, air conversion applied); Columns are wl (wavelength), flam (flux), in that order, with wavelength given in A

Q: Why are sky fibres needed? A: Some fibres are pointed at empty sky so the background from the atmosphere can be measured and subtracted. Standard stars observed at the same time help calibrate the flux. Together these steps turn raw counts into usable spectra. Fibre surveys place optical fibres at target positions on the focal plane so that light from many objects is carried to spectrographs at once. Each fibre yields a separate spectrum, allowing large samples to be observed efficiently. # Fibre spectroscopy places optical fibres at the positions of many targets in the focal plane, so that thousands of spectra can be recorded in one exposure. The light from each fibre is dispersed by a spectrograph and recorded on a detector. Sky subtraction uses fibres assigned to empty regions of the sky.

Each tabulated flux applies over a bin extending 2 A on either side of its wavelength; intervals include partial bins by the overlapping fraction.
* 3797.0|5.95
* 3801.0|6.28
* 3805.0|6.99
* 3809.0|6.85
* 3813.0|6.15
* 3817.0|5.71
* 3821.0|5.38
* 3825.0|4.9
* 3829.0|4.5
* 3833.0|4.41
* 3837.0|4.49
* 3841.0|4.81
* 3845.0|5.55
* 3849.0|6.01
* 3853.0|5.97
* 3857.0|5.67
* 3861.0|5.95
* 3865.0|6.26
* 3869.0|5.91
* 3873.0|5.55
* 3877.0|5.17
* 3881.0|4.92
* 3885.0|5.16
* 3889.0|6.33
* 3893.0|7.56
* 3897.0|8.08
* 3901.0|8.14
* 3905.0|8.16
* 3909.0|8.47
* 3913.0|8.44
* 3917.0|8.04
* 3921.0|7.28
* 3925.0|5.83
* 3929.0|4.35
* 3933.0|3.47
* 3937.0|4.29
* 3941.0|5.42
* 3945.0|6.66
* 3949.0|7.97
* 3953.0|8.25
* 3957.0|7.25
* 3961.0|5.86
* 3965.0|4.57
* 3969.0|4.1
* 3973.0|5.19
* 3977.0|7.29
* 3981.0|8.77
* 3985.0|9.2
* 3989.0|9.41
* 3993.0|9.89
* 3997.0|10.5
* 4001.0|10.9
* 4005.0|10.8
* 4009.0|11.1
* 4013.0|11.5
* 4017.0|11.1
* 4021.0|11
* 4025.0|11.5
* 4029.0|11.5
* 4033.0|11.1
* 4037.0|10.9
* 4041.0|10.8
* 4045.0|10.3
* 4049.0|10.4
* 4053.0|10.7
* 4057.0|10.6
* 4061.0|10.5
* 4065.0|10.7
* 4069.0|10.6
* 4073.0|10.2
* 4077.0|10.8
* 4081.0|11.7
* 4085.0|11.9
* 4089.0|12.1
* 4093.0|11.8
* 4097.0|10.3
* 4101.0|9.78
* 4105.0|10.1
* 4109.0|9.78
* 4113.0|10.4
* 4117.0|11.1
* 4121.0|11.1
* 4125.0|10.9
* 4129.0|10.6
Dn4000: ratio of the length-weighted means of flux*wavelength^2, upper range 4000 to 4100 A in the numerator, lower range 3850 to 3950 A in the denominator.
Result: 1.87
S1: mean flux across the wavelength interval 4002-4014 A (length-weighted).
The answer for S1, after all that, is 11.1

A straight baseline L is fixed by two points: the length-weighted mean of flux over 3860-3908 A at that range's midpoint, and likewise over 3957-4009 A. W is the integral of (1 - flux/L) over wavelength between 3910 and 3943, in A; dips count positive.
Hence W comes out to 5.44 A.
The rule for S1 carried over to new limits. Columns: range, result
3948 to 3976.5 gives 6.17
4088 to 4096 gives 11.7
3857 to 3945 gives 6.32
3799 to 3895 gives 5.69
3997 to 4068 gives 10.9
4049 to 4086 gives 10.8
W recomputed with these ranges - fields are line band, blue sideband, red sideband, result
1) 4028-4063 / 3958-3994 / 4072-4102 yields -4.2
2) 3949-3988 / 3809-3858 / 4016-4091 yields 8.6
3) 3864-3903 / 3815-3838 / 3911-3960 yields -4.0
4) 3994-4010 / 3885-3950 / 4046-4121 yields -3.6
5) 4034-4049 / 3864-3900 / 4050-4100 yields -0.8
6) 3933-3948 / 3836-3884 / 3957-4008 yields 3.9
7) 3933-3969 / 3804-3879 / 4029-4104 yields 9.4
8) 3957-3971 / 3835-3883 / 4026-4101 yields 5.2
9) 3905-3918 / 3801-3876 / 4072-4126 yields -2.2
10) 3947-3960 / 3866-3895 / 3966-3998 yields -0.7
